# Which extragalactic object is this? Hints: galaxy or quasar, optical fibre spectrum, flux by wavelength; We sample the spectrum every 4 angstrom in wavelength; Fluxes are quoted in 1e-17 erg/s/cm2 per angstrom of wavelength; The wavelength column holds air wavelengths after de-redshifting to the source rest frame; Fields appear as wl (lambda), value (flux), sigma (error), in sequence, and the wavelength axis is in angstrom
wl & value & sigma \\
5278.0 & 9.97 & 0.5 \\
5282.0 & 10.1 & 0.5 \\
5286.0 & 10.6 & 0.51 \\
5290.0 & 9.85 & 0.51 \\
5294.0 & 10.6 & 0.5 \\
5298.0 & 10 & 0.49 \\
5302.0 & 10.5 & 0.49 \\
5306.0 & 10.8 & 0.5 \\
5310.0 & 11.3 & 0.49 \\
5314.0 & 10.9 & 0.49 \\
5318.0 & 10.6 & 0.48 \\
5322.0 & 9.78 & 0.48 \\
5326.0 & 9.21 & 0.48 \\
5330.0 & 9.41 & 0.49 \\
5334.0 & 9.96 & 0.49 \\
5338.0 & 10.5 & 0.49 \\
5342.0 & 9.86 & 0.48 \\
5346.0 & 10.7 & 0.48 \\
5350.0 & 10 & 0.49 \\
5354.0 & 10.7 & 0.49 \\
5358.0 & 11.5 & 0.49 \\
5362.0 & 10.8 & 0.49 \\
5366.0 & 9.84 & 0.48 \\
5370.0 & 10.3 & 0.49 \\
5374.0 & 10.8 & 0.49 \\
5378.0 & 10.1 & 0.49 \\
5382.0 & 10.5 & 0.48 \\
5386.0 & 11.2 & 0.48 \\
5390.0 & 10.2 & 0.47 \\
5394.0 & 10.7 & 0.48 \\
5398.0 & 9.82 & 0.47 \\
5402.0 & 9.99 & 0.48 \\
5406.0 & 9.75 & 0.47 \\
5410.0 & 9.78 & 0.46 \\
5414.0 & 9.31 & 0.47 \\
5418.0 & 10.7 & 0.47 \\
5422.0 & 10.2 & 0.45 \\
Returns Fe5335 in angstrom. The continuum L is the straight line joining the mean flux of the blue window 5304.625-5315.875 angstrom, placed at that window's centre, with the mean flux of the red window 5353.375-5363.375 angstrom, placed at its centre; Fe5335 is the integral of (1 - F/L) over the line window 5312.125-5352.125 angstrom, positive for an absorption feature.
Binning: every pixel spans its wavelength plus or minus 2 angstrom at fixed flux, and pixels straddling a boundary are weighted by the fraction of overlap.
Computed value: 3.4 angstrom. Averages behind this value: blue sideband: 11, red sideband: 11.1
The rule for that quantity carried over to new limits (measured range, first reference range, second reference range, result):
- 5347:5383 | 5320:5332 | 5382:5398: -1.35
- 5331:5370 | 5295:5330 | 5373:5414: -0.43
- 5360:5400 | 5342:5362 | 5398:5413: -0.88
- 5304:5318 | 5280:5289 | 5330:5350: -0.99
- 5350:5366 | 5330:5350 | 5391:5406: -0.94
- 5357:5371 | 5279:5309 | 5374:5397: -0.10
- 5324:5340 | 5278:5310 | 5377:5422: 0.84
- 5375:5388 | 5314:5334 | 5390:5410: -0.79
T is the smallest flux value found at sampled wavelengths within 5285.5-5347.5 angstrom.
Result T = 9.21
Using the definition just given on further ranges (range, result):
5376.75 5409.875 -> 9.75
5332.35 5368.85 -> 9.84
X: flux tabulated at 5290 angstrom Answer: 9.85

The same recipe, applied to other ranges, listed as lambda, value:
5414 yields 9.31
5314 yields 10.9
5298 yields 10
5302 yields 10.5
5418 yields 10.7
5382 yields 10.5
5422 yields 10.2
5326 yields 9.21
